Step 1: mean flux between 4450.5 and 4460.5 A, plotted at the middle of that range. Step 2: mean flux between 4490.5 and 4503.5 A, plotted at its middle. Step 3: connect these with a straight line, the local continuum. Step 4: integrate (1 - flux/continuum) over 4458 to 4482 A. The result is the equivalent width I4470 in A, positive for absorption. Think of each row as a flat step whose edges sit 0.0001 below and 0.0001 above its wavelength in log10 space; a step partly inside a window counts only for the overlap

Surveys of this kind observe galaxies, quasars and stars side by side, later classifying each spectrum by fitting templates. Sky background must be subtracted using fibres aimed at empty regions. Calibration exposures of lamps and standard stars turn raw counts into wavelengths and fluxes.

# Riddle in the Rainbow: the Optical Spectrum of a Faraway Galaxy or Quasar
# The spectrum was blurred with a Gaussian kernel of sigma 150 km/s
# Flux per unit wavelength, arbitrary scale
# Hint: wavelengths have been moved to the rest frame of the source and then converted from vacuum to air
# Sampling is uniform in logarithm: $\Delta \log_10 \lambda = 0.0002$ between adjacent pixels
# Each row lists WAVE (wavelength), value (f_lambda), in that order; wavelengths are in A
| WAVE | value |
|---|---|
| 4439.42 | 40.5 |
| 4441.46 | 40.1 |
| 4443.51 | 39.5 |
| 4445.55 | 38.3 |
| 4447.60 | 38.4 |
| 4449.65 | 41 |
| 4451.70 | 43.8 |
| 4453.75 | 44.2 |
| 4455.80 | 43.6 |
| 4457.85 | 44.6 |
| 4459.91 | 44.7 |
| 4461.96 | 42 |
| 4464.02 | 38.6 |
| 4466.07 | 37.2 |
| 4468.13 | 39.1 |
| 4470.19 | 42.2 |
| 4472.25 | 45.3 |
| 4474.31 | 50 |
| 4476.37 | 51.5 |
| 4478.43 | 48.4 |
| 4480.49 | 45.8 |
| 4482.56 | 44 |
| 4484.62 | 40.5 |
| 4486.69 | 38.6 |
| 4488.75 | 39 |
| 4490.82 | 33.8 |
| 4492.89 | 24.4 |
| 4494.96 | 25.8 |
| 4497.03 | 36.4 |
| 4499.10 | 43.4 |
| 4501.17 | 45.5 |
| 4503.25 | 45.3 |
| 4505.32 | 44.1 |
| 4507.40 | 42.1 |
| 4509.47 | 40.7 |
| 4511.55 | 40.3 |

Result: -1.7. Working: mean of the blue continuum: 44.1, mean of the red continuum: 36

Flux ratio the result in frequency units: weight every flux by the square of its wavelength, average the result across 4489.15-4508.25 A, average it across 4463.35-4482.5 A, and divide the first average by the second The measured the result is 0.9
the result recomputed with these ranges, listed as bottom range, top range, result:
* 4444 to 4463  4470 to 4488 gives 1.08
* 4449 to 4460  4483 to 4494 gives 0.83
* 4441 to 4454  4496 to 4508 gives 1.08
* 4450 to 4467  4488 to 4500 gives 0.81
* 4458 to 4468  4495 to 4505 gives 1.02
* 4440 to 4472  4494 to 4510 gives 1.00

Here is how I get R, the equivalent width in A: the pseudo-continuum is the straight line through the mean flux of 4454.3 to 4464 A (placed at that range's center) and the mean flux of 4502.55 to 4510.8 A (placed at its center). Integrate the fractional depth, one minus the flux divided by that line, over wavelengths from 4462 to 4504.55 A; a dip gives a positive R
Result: 2.2 A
